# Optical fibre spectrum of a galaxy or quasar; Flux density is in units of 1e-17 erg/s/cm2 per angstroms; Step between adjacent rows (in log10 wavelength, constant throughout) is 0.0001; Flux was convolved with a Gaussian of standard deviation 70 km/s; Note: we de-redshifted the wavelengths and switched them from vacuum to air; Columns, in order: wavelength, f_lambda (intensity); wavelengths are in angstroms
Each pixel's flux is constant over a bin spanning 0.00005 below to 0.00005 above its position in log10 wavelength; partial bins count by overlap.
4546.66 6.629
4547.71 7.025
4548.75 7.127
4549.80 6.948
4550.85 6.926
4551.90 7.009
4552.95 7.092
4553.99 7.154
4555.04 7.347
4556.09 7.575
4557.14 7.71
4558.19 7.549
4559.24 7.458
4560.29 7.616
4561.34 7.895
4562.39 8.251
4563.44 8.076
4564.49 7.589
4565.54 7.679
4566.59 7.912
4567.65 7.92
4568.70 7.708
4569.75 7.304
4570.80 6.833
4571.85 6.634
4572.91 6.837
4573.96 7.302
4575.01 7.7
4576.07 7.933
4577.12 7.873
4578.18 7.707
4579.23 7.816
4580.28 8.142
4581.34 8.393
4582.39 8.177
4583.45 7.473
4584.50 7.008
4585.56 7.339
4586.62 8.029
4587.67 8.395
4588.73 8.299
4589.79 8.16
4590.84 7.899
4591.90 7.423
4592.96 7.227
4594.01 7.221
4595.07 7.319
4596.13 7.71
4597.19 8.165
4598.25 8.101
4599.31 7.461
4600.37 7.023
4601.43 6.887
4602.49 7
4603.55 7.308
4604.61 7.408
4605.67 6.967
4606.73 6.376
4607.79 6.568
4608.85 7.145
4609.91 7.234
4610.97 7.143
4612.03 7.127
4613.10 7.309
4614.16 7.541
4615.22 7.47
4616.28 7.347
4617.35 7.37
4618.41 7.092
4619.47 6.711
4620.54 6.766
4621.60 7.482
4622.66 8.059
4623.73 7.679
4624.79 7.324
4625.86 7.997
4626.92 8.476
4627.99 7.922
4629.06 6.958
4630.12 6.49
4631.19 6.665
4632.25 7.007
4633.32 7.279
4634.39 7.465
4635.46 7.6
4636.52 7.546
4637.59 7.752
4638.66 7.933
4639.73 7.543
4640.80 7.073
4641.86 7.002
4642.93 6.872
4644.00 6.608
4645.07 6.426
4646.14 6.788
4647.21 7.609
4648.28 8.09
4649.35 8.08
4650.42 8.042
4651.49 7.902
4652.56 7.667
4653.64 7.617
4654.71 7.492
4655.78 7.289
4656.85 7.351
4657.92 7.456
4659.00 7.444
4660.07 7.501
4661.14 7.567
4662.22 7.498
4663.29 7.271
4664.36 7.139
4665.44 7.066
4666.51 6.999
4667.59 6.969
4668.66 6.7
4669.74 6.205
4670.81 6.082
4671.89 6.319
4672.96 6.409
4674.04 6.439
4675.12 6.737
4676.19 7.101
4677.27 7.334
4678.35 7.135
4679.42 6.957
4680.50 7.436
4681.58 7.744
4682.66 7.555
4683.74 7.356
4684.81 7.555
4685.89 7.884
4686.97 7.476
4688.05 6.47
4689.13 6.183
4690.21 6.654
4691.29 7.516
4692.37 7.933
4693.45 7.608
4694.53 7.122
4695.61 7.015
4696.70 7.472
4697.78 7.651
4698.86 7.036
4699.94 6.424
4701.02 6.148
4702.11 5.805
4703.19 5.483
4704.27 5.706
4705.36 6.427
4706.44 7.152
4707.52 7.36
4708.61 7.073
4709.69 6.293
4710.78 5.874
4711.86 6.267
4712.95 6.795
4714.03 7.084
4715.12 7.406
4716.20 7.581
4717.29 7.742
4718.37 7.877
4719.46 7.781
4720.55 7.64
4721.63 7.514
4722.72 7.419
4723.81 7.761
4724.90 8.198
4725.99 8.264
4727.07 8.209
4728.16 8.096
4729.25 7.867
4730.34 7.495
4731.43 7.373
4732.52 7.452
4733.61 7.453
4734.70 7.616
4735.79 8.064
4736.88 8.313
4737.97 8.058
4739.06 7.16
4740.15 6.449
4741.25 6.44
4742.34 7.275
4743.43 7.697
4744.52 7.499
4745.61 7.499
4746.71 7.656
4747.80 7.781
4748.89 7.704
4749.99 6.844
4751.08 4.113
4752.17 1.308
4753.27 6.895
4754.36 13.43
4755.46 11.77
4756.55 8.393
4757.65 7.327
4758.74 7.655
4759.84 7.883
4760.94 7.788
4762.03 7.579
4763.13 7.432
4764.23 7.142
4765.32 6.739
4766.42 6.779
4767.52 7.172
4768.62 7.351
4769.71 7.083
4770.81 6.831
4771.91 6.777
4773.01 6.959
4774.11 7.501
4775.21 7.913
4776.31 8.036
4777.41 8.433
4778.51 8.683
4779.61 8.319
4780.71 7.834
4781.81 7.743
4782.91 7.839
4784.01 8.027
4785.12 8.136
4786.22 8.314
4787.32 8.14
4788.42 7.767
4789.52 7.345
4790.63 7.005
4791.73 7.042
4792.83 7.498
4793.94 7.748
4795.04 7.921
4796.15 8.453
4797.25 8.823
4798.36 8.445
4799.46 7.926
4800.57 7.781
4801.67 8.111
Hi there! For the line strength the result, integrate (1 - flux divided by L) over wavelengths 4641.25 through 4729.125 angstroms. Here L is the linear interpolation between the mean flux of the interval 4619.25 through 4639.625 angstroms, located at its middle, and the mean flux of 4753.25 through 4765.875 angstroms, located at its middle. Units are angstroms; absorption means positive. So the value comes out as 7.6 angstroms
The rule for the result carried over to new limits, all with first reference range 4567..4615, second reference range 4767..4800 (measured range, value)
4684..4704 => 1.8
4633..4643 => 0.2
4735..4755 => 1.2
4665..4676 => 1.4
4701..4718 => 2.2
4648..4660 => -0.1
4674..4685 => 0.5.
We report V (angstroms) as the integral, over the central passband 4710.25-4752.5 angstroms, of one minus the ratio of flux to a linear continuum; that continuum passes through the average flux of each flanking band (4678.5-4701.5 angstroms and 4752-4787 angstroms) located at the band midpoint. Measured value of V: 1.3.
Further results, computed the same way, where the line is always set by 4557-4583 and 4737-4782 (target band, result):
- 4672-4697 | 1.3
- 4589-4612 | 1.0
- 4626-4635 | 0.4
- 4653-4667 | 0.4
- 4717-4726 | -0.3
